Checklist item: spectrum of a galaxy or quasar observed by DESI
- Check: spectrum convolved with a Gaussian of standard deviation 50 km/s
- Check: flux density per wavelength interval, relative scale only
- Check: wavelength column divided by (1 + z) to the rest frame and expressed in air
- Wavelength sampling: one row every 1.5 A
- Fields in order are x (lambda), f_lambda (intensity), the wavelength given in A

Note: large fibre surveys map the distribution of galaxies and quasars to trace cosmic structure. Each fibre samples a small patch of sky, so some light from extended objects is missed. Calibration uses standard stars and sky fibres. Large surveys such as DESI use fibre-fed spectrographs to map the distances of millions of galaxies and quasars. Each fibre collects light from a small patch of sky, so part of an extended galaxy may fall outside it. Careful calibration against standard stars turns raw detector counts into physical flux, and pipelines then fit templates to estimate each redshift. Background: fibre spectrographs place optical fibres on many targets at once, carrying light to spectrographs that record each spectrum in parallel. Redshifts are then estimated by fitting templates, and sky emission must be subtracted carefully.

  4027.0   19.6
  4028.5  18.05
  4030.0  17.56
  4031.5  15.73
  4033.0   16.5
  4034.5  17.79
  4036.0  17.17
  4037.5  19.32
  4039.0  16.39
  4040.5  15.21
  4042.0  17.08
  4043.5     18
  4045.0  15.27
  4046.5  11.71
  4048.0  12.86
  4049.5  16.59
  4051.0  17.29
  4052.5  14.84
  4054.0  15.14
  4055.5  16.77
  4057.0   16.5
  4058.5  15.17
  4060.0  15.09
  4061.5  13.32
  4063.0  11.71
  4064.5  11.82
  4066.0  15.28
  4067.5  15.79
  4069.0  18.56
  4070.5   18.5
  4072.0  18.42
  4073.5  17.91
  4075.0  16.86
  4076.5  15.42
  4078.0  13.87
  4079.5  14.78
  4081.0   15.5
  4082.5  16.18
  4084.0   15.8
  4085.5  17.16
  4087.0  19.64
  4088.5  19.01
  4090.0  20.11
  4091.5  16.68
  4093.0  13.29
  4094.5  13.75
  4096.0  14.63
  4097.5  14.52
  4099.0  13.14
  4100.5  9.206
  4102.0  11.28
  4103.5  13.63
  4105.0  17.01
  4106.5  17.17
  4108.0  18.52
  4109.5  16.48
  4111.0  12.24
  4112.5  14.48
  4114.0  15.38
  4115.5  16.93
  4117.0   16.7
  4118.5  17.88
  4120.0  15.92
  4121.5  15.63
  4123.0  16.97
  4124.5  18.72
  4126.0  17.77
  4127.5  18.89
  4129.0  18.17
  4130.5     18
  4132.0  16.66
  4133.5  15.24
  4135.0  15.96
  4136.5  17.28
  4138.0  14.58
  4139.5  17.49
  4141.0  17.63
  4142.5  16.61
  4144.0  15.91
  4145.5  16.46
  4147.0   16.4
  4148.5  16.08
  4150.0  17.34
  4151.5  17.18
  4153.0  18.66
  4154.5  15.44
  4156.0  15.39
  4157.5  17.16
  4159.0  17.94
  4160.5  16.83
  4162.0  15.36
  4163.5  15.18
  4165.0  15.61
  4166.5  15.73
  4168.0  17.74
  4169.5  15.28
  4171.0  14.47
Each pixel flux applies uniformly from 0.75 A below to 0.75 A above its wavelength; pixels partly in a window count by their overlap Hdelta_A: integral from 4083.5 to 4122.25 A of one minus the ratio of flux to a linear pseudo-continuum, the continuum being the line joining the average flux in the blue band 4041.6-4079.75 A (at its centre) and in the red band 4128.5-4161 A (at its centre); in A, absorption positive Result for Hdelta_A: 1.3 A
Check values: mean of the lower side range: 15.6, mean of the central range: 15.6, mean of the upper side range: 16.7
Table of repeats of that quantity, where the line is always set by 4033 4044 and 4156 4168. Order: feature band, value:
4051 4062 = 1.1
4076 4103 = 2.6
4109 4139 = 0.1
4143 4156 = -0.2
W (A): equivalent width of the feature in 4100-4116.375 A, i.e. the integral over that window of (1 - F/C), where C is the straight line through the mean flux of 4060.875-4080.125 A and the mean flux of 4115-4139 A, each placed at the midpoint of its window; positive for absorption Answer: 1.64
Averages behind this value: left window 15.6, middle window 14.9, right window 17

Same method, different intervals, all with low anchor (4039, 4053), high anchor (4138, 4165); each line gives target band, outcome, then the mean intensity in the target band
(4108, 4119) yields 0.21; 15.9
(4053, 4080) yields 0.16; 15.6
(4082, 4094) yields -0.95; 17.2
